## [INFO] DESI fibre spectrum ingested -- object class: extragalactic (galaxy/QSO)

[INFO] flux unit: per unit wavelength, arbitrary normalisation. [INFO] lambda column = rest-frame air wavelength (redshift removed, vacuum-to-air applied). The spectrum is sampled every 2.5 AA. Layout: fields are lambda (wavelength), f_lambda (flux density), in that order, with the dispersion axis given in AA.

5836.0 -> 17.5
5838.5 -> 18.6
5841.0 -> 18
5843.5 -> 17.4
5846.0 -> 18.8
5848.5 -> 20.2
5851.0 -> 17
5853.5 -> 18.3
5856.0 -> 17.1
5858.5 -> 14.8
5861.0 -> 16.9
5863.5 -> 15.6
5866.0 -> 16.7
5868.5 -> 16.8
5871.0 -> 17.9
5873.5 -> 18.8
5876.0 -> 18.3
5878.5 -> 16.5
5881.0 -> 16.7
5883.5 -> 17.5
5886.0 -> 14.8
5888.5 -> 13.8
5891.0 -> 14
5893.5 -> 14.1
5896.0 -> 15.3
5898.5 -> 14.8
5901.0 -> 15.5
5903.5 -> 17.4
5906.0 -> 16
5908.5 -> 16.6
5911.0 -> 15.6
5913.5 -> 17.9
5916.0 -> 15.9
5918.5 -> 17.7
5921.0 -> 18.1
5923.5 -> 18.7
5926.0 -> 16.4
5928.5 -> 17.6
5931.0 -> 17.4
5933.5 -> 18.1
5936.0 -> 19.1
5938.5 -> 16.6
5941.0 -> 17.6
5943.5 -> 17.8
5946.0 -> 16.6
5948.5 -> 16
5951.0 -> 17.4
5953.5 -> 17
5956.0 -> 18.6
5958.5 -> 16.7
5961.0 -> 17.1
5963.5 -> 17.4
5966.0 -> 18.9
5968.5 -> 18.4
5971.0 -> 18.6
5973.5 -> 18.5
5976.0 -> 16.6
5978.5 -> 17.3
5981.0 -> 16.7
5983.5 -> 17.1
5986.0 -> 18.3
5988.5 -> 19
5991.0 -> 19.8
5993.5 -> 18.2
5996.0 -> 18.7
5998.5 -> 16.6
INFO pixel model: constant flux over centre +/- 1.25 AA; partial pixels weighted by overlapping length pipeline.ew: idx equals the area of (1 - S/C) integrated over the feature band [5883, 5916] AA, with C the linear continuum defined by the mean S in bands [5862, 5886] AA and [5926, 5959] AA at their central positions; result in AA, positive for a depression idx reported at 3.1 AA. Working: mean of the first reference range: 17.1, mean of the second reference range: 17.4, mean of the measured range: 15.6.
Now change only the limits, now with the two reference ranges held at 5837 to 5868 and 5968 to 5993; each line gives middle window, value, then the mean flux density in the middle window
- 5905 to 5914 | 0.6 AA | 16.4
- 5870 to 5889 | 0.7 AA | 16.9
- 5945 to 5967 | 0.8 AA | 17.3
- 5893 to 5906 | 1.5 AA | 15.6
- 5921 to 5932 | 0.1 AA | 17.6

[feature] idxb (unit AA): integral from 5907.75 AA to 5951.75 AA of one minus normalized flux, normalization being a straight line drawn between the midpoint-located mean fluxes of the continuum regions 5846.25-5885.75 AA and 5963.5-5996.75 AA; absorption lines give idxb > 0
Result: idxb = 1.1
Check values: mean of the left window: 17.2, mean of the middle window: 17.3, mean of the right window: 18.1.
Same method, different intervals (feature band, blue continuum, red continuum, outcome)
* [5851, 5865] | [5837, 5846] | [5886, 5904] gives 0.43 AA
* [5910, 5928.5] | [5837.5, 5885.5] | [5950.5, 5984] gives 0.30 AA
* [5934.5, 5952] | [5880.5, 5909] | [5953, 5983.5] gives -0.42 AA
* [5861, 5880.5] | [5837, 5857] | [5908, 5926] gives 0.71 AA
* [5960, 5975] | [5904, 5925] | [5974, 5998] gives -0.36 AA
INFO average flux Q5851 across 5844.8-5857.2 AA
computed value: 18.3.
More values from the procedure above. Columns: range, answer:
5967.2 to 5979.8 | 17.9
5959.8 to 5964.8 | 17.3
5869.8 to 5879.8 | 17.9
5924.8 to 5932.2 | 17.1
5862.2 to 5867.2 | 16.2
